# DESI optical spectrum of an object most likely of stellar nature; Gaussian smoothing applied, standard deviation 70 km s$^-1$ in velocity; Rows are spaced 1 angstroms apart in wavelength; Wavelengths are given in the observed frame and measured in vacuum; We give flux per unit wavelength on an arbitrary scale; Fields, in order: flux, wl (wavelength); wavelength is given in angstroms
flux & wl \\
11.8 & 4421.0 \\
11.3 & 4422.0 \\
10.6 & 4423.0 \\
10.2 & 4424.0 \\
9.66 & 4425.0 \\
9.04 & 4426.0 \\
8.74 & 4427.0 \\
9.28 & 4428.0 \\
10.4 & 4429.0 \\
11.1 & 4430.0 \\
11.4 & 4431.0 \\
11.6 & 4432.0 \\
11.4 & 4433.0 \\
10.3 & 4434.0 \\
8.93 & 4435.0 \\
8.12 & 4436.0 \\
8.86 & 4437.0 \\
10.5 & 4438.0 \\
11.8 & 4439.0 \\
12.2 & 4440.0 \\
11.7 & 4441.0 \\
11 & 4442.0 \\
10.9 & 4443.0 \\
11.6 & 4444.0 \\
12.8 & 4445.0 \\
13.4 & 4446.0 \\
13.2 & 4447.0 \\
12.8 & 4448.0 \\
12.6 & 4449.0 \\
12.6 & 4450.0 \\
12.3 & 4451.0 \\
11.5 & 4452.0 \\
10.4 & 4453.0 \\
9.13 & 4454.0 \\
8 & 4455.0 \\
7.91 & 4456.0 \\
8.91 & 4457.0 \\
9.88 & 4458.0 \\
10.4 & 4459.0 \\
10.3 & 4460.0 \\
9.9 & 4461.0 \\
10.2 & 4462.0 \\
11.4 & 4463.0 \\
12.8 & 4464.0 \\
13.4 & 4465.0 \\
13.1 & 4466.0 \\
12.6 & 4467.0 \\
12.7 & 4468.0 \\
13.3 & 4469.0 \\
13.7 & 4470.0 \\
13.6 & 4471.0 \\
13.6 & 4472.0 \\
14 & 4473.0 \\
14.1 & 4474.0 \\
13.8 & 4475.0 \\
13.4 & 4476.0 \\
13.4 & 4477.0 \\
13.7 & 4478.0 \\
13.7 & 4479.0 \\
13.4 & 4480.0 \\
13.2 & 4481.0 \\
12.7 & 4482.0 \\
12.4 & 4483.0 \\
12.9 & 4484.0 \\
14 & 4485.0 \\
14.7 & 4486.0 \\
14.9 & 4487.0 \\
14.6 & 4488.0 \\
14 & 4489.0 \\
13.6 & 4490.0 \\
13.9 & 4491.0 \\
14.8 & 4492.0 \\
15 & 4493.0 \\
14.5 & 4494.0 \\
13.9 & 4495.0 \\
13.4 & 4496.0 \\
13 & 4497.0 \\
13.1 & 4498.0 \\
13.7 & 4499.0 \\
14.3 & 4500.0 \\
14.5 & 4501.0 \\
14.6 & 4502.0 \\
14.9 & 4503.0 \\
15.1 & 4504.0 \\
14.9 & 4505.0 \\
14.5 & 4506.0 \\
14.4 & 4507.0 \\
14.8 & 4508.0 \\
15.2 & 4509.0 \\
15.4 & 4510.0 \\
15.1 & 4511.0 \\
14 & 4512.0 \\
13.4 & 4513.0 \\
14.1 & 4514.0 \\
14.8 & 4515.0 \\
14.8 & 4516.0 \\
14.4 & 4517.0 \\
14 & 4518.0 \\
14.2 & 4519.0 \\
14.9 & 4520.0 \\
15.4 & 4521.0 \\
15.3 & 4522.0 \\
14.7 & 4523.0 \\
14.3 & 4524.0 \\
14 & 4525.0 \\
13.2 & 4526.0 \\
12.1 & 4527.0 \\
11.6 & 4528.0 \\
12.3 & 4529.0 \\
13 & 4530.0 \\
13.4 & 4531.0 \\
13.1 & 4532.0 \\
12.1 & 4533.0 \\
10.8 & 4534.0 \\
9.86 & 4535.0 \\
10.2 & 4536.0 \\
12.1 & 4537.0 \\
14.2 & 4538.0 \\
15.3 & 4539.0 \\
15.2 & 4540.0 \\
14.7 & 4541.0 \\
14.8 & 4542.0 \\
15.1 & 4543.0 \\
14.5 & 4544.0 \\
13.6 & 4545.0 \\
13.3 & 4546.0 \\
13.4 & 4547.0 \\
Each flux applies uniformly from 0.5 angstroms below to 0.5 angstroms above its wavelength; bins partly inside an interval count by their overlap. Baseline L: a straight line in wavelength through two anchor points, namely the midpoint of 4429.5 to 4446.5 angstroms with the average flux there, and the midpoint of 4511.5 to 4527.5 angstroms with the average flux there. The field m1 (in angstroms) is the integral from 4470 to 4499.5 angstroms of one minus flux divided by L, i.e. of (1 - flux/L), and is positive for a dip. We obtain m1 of -2.1 angstroms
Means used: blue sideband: 11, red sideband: 14.2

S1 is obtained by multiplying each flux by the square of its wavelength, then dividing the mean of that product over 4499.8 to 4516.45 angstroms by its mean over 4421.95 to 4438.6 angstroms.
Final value 1.51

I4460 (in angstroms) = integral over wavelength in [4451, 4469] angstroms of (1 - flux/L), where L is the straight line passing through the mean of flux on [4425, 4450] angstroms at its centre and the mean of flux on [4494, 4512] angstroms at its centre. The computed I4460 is 2.0 angstroms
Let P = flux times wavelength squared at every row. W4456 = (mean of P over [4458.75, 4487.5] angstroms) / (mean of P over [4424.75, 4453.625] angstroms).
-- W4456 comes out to 1.19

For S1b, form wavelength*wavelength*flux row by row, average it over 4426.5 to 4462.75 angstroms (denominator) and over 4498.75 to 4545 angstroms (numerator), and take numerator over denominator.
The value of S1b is 1.34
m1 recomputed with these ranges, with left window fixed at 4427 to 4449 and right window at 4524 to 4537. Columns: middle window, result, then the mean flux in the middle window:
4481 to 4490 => -1.6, 13.7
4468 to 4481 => -2.3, 13.6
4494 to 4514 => -4.1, 14.3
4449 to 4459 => 0.9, 10.2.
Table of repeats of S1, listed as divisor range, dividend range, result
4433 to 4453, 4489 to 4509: 1.28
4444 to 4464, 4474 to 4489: 1.26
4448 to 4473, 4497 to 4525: 1.29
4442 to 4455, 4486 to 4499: 1.22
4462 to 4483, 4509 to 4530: 1.09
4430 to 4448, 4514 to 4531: 1.29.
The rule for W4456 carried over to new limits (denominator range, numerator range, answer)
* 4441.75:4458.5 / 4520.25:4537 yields 1.20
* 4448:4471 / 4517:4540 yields 1.21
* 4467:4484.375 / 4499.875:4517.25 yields 1.11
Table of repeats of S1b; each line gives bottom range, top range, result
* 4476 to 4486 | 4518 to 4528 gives 1.08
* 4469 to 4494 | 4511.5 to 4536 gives 0.99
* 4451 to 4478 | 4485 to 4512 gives 1.24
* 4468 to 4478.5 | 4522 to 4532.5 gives 1.00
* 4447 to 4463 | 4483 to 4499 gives 1.34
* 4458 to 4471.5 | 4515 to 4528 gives 1.21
